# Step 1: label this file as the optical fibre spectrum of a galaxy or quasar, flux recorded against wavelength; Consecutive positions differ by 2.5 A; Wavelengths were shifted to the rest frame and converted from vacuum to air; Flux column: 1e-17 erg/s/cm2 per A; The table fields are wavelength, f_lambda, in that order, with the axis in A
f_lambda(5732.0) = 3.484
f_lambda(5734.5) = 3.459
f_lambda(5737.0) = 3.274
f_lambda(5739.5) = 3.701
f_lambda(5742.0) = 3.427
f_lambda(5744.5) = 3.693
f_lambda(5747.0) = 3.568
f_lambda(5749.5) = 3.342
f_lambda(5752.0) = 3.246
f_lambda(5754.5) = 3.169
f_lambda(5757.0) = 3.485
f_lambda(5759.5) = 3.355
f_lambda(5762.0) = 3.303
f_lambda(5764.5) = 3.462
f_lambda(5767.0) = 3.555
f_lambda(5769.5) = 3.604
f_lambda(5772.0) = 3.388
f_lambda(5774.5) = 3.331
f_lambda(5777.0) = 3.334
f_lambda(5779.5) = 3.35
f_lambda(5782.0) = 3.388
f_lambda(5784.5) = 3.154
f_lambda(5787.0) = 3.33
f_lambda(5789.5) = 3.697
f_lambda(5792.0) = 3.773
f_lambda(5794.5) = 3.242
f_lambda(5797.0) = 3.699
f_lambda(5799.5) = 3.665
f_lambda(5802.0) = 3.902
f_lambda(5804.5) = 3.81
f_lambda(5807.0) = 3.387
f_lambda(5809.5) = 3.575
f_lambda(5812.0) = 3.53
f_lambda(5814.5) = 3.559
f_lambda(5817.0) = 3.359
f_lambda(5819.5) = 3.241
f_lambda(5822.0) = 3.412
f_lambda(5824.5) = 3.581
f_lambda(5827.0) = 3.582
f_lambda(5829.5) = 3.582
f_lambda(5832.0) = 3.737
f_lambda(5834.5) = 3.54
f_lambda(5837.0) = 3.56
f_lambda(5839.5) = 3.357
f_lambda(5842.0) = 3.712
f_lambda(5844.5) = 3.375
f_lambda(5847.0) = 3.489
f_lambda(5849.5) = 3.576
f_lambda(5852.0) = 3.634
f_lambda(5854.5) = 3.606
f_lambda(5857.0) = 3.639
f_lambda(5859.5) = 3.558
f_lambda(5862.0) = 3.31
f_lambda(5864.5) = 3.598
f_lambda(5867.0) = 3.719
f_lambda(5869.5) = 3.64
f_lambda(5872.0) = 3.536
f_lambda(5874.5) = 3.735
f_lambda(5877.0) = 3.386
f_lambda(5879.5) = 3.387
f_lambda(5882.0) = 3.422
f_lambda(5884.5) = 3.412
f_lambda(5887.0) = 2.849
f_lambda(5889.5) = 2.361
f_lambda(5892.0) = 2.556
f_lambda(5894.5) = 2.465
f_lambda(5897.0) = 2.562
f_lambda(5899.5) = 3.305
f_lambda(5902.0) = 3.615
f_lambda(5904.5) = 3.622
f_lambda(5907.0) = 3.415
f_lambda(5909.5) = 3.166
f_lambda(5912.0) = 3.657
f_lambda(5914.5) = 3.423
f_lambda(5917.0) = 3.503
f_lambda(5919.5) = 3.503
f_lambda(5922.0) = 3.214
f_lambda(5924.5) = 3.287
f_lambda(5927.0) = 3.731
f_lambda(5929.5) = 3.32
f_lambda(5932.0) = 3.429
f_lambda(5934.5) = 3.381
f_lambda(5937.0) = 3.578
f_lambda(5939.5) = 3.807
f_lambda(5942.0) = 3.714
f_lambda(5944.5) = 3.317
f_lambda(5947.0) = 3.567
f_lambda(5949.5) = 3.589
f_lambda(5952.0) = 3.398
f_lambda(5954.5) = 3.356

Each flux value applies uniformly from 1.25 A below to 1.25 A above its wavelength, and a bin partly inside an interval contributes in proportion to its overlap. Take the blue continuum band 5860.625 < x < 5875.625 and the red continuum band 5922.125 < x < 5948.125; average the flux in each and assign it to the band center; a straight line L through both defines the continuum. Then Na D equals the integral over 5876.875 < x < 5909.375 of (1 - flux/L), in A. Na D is 4.2 A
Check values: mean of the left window 3.59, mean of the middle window 3.1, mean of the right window 3.5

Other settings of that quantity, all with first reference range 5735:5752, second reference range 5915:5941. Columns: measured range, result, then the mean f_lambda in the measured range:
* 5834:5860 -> -0.5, 3.55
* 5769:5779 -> 0.2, 3.4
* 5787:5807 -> -0.9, 3.64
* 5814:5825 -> 0.2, 3.41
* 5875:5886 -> 0.2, 3.41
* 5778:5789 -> 0.5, 3.33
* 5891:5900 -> 2.1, 2.68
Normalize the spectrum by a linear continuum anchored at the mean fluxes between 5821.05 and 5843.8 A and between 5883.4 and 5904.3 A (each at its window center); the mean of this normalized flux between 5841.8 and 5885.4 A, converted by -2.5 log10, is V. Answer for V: -0.10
